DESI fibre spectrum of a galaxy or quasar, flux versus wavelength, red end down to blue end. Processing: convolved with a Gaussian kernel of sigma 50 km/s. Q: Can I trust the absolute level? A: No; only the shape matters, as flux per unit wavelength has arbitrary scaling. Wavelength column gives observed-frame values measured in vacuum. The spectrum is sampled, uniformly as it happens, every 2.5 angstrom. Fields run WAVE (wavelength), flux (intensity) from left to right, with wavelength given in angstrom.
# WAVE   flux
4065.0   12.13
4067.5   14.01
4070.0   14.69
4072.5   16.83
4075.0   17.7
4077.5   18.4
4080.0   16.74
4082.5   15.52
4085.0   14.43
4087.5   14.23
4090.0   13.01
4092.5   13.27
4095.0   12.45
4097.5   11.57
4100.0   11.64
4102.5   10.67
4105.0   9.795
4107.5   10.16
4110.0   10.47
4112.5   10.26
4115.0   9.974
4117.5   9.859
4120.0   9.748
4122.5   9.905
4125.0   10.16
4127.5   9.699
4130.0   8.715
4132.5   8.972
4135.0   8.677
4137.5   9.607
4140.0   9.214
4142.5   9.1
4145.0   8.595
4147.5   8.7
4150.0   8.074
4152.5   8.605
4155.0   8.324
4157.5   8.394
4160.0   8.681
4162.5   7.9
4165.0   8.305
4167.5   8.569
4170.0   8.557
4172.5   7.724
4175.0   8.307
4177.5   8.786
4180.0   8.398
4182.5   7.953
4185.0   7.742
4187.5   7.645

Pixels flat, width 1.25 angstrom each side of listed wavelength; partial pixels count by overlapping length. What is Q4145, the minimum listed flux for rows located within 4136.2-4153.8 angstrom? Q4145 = 8.074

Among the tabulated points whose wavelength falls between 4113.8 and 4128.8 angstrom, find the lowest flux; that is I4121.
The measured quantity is 9.699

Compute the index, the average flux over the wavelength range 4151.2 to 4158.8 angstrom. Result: 8.44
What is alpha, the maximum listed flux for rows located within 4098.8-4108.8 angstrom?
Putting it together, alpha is 11.64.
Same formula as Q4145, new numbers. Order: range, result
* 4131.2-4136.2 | 8.677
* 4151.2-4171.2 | 7.9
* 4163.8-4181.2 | 7.724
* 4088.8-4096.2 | 12.45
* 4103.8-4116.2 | 9.795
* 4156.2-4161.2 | 8.394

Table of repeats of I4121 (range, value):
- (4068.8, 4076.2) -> 14.69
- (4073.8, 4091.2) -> 13.01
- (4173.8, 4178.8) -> 8.307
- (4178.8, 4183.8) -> 7.953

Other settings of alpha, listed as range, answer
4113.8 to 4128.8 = 10.16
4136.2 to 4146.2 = 9.607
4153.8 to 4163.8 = 8.681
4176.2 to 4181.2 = 8.786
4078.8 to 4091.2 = 16.74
